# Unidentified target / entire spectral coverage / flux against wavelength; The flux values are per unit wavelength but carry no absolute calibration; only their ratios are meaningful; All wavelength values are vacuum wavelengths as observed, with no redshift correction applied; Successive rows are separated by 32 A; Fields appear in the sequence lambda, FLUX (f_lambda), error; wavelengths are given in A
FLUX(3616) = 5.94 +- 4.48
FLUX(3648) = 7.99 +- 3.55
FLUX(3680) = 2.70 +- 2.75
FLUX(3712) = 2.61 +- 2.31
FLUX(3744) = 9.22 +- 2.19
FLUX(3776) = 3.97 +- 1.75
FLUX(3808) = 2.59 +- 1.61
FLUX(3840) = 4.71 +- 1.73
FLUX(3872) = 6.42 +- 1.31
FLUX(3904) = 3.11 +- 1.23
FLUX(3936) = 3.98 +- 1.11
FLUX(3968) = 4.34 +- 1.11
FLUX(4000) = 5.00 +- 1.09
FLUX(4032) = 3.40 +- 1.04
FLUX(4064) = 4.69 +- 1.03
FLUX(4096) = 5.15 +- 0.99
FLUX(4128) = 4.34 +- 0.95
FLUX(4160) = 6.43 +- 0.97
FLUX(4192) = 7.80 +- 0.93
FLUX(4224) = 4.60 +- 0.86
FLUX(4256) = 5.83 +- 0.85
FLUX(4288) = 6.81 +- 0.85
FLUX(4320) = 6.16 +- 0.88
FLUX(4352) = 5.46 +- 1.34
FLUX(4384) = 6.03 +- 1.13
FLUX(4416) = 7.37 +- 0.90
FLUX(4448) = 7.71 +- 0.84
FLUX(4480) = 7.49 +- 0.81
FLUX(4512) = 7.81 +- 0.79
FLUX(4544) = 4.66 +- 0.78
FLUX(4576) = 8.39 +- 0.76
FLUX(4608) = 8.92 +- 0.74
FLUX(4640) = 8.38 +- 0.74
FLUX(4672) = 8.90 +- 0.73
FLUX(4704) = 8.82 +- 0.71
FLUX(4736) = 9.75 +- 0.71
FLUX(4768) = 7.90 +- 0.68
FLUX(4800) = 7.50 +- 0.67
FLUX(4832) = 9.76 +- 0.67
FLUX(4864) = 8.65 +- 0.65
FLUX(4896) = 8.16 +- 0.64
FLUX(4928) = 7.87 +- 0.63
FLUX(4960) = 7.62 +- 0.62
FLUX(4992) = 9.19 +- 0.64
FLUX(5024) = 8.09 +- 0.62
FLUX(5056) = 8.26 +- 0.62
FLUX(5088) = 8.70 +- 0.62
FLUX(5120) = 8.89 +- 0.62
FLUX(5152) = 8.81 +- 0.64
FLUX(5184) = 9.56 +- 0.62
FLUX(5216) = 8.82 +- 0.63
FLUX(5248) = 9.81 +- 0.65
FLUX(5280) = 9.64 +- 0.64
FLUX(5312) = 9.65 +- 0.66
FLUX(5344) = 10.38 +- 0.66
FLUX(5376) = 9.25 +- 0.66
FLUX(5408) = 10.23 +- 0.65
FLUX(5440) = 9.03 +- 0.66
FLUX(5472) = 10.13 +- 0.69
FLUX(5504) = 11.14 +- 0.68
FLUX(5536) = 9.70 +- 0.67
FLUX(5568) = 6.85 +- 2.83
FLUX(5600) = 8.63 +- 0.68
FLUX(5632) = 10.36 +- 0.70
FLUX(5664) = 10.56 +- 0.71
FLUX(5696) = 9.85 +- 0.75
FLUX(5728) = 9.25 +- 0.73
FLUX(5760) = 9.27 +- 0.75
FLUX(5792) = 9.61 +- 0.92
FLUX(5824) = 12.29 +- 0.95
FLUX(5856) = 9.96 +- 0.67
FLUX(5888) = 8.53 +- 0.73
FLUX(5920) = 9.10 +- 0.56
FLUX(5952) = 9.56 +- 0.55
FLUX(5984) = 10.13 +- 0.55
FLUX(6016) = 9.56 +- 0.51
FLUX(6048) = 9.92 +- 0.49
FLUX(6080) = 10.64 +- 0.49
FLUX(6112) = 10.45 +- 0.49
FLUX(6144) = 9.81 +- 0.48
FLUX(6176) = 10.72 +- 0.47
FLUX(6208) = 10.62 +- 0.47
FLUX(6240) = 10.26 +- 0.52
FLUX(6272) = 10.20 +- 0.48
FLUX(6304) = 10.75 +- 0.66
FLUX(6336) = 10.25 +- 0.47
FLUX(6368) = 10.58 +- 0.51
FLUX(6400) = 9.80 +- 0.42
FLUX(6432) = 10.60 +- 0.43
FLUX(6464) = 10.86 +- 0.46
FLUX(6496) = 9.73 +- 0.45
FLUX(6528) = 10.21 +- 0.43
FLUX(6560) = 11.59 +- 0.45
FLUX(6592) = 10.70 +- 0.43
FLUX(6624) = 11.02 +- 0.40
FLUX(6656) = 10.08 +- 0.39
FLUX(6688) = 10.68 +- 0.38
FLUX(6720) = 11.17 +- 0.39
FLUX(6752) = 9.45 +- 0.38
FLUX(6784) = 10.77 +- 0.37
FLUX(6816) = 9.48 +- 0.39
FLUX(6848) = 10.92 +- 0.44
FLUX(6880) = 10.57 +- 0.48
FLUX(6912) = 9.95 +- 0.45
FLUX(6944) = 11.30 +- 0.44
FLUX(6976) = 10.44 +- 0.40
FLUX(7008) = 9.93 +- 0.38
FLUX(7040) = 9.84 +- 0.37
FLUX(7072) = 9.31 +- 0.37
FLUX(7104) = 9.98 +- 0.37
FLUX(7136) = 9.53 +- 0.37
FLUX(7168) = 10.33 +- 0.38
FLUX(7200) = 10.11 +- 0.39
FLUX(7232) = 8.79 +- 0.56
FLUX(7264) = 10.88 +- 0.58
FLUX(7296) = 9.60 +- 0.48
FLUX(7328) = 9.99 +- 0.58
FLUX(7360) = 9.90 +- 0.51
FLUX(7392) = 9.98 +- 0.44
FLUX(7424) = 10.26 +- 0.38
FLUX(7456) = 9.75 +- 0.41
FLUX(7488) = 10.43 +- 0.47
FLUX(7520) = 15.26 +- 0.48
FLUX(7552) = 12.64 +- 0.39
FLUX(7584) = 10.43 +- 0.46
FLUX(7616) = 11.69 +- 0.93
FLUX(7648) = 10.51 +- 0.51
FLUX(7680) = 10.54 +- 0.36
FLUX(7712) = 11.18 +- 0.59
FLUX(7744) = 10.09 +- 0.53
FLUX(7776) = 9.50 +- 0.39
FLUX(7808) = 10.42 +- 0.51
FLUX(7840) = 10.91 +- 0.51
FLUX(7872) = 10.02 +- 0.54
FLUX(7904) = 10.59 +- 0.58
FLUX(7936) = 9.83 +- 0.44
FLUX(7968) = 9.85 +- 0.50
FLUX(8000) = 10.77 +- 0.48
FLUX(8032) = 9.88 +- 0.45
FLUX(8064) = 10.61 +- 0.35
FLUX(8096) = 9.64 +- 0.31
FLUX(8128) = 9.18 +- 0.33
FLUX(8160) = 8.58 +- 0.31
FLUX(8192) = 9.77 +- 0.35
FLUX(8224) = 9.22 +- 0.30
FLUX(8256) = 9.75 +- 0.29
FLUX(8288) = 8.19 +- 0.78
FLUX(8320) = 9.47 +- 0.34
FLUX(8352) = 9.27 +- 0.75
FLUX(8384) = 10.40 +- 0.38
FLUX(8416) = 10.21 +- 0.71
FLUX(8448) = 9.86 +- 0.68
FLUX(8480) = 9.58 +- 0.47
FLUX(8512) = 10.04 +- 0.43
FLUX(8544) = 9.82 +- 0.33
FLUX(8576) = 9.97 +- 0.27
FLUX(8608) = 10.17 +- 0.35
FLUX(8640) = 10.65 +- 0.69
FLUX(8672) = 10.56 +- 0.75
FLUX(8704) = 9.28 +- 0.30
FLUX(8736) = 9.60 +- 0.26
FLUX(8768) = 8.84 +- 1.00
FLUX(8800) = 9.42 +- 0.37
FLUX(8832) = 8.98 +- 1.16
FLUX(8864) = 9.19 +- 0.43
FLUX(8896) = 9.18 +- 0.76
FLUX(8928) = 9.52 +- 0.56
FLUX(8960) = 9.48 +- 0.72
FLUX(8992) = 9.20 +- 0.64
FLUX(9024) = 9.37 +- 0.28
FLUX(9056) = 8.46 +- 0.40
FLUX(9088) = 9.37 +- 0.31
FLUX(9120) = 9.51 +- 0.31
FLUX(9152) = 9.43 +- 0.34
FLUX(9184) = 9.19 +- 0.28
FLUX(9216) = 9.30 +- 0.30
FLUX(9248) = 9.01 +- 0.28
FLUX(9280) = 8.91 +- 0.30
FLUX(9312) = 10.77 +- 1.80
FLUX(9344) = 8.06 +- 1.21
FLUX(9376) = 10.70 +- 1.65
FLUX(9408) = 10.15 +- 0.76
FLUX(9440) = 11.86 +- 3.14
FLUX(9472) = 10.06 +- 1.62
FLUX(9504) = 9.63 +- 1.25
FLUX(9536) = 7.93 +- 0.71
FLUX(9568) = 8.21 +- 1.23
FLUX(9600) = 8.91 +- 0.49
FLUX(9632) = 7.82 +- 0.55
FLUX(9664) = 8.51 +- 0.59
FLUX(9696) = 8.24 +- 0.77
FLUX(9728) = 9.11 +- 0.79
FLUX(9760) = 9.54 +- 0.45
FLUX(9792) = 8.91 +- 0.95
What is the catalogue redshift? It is 0.15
